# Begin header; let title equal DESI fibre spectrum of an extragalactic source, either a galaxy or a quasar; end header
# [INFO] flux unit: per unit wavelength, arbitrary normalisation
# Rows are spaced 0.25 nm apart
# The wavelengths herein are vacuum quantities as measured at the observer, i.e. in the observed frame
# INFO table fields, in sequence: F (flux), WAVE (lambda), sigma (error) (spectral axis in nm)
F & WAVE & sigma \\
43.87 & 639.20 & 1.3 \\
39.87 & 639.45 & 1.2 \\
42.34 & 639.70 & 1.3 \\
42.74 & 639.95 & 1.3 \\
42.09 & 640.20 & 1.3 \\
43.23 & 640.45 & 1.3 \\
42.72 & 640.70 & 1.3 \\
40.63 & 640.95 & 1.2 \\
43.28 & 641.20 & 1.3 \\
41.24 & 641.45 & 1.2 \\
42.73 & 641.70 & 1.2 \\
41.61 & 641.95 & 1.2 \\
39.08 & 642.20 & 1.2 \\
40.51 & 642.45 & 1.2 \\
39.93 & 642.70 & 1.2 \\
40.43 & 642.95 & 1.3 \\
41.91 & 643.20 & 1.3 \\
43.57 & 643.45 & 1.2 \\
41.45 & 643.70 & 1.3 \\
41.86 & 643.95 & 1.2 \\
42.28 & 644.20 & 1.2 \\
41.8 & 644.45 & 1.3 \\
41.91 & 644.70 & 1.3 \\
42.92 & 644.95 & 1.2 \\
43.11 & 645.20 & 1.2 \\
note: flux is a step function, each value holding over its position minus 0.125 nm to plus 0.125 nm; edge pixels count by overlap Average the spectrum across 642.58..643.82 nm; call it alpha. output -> 41.5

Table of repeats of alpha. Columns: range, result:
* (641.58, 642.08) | 42.1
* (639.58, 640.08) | 42.5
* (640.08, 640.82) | 42.7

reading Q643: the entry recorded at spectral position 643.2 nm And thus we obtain 41.91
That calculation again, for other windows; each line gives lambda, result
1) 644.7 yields 41.91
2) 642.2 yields 39.08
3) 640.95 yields 40.63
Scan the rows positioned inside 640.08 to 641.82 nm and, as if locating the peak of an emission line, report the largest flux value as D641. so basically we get 43.28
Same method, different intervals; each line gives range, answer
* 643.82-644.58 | 42.28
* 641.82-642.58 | 41.61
